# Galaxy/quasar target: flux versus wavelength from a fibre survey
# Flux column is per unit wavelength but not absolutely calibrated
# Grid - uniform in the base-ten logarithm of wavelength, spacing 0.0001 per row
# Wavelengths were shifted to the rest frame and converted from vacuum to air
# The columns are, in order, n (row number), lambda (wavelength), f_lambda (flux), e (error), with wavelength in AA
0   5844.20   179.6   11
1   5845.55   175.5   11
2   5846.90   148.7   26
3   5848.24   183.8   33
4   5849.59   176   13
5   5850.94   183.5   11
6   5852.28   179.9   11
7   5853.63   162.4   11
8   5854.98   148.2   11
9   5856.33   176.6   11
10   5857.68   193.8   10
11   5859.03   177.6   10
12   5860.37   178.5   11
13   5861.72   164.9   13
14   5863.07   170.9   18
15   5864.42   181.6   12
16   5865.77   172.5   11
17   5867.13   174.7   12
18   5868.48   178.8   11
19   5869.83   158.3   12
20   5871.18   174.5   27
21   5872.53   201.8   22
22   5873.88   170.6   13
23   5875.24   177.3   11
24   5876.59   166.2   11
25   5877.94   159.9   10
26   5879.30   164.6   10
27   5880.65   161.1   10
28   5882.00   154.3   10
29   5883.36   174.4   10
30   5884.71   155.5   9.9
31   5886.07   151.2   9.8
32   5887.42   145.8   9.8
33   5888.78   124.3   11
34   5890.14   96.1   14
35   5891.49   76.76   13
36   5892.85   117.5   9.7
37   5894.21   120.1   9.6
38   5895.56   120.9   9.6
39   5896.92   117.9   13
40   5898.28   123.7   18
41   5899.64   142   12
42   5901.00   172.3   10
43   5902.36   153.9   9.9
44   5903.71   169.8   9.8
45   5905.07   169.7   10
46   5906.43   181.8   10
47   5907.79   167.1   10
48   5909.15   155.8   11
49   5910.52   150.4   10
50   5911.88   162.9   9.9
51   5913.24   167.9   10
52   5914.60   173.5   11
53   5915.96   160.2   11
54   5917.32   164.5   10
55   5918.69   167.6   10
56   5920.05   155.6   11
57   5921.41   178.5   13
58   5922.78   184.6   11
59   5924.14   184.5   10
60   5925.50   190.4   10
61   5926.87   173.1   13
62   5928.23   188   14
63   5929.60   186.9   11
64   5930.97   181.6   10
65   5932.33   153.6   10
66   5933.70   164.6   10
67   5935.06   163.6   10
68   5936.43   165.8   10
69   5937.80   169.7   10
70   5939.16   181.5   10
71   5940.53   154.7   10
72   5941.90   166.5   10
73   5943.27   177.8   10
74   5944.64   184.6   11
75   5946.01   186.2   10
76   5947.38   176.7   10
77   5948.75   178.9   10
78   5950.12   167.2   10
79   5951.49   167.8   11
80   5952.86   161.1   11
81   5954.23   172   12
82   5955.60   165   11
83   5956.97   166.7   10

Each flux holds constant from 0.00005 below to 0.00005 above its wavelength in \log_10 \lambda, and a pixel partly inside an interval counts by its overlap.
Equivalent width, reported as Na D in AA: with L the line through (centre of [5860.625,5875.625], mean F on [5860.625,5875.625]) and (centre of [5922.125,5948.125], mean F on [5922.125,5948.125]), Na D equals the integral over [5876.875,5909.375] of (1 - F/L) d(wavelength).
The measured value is 5.6 AA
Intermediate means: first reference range 175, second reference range 175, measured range 145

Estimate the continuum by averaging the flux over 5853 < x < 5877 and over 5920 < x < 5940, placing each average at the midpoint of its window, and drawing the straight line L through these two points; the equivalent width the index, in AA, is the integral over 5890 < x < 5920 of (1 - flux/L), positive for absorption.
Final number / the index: 4.59 AA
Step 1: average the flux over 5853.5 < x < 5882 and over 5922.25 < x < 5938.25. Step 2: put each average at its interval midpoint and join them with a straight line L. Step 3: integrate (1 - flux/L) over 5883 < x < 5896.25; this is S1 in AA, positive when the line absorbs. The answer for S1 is 3.52 AA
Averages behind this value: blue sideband 172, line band 127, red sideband 176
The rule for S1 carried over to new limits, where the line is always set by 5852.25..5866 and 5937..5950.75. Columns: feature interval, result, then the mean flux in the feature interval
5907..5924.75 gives 0.7 AA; 167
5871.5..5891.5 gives 2.1 AA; 155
